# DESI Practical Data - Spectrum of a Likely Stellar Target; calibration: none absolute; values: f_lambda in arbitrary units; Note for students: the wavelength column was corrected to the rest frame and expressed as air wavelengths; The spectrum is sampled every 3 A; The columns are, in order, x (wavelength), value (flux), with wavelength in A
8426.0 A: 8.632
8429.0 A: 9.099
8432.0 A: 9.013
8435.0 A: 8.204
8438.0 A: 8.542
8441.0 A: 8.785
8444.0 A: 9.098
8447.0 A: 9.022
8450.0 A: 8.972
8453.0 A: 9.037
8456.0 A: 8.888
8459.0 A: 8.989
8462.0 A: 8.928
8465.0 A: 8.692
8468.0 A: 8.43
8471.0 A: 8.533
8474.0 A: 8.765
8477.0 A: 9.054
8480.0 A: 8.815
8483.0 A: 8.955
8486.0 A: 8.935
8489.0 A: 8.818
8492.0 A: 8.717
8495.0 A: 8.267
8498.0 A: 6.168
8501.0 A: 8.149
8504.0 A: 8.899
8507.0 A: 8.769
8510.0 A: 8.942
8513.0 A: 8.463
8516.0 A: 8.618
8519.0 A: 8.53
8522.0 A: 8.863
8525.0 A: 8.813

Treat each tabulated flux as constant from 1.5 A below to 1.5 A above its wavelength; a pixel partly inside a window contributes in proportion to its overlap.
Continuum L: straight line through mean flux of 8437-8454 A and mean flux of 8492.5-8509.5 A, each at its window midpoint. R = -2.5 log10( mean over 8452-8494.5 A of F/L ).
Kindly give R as -0.04 mag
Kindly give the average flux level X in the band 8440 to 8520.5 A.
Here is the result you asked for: 8.67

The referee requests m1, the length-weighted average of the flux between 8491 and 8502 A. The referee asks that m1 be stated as 7.77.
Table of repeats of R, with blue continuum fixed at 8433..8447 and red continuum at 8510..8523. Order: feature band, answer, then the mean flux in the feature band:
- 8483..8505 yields 0.05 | 8.31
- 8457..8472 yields 0.00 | 8.73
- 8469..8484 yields -0.02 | 8.81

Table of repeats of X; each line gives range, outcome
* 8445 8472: 8.84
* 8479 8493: 8.85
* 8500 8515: 8.66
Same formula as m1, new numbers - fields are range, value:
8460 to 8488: 8.79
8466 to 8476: 8.61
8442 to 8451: 9.02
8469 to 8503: 8.48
